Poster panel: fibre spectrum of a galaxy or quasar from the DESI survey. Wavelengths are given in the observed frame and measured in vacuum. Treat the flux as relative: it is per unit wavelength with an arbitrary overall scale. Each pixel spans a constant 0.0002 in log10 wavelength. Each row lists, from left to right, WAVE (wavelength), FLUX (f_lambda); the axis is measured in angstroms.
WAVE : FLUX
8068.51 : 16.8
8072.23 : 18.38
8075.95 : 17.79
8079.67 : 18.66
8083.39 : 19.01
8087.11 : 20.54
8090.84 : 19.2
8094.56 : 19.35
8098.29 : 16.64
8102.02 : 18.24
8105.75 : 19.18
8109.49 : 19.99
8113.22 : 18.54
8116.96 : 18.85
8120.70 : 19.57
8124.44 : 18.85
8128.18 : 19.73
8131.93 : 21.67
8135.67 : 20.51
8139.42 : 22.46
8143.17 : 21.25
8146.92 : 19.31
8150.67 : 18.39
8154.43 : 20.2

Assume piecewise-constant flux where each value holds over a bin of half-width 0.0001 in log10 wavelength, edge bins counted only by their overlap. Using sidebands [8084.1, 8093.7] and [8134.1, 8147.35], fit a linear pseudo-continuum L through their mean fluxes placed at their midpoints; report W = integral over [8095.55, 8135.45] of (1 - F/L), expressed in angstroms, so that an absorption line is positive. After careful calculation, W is 2.40 angstroms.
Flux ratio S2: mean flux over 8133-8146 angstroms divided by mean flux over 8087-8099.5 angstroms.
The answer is 1.13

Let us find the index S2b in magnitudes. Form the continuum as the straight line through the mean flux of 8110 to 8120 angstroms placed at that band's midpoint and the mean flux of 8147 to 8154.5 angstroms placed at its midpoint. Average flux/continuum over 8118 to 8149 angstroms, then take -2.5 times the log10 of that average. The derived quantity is -0.07 mag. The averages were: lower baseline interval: 19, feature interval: 20.4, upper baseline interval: 19.1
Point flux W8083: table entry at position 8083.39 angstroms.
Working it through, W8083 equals 19.01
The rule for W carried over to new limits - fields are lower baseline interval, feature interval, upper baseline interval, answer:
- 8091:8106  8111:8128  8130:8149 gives 0.6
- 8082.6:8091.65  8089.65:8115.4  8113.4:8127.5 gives 0.9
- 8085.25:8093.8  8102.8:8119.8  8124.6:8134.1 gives 0.9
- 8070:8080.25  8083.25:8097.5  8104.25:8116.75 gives -0.6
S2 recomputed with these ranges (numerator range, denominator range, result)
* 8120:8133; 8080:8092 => 1.02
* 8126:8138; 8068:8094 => 1.10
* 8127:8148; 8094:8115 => 1.12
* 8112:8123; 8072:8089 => 1.00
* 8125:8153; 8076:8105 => 1.09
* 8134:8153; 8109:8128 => 1.06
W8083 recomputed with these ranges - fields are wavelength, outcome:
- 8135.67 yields 20.51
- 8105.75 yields 19.18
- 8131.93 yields 21.67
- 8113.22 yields 18.54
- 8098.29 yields 16.64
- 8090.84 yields 19.2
